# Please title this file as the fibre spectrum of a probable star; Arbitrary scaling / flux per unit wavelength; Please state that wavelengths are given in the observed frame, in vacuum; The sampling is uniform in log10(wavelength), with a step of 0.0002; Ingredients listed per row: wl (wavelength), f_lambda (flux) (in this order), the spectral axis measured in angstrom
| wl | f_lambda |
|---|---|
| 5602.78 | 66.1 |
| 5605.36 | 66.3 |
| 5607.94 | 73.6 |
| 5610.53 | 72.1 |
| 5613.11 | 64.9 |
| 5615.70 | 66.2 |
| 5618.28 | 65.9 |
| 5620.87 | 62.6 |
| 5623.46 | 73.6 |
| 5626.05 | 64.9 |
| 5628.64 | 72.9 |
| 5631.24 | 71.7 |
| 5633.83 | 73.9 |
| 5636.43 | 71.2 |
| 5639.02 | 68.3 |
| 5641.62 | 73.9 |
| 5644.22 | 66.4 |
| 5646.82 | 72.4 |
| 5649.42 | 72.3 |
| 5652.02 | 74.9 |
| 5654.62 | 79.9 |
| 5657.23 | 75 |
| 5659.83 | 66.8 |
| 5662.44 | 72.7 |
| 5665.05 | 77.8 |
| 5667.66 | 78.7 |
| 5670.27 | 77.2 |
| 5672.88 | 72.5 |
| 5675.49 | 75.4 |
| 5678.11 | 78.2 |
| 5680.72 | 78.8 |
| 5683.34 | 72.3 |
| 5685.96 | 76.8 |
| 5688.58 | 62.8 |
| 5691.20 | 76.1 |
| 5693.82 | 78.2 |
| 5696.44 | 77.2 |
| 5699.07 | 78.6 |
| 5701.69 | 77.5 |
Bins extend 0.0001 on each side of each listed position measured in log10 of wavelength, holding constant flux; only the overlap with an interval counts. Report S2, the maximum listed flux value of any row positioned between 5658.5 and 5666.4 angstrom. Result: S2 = 77.8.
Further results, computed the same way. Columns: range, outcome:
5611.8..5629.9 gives 73.6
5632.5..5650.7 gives 73.9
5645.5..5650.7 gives 72.4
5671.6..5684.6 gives 78.8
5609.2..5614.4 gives 72.1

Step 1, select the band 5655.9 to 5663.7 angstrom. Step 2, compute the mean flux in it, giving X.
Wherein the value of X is 71.5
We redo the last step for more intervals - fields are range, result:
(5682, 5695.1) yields 73.2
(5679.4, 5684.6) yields 75.6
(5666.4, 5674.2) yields 76.2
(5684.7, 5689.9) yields 69.7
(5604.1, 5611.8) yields 70.6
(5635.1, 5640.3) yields 69.8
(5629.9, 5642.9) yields 71.8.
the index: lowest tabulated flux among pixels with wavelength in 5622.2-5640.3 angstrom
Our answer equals 64.9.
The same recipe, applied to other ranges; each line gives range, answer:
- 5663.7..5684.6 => 72.3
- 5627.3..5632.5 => 71.7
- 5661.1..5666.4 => 72.7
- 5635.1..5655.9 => 66.4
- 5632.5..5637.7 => 71.2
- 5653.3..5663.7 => 66.8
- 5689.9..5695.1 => 76.1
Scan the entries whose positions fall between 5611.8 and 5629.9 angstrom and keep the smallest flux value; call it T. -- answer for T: 62.6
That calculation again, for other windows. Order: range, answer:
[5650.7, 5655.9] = 74.9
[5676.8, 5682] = 78.2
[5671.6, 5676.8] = 72.5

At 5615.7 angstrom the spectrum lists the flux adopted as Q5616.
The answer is 66.2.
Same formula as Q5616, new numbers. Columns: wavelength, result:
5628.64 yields 72.9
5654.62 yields 79.9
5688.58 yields 62.8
